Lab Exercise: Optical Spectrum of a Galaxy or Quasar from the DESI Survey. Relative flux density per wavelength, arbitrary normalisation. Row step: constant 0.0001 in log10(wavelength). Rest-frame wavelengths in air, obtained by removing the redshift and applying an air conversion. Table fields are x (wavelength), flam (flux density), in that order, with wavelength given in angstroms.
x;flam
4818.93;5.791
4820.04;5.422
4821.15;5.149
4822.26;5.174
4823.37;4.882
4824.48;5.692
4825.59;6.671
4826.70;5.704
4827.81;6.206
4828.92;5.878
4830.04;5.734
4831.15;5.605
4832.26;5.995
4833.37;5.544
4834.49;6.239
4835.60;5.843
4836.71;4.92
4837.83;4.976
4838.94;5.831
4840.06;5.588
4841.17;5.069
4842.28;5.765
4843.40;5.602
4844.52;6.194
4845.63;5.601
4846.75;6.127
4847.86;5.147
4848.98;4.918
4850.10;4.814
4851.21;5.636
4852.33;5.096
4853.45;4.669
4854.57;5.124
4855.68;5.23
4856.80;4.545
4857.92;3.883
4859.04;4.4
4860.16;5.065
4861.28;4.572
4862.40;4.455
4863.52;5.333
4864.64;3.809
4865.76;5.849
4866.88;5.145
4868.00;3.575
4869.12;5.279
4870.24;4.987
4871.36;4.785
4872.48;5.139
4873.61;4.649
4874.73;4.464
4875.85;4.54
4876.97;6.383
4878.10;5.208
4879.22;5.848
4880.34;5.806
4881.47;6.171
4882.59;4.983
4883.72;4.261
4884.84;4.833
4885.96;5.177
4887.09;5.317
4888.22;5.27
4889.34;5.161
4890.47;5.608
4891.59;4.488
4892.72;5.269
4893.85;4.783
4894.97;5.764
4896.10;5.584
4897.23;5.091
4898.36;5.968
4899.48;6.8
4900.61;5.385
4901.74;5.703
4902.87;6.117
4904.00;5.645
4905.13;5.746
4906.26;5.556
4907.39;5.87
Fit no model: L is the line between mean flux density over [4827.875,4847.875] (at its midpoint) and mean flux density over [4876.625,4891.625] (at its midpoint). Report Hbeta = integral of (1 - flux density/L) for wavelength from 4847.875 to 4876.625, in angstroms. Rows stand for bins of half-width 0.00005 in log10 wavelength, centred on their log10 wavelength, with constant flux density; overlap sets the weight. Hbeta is 3.6 angstroms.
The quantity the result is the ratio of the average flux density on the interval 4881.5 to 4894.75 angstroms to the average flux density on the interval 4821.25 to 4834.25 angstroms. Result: 0.89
